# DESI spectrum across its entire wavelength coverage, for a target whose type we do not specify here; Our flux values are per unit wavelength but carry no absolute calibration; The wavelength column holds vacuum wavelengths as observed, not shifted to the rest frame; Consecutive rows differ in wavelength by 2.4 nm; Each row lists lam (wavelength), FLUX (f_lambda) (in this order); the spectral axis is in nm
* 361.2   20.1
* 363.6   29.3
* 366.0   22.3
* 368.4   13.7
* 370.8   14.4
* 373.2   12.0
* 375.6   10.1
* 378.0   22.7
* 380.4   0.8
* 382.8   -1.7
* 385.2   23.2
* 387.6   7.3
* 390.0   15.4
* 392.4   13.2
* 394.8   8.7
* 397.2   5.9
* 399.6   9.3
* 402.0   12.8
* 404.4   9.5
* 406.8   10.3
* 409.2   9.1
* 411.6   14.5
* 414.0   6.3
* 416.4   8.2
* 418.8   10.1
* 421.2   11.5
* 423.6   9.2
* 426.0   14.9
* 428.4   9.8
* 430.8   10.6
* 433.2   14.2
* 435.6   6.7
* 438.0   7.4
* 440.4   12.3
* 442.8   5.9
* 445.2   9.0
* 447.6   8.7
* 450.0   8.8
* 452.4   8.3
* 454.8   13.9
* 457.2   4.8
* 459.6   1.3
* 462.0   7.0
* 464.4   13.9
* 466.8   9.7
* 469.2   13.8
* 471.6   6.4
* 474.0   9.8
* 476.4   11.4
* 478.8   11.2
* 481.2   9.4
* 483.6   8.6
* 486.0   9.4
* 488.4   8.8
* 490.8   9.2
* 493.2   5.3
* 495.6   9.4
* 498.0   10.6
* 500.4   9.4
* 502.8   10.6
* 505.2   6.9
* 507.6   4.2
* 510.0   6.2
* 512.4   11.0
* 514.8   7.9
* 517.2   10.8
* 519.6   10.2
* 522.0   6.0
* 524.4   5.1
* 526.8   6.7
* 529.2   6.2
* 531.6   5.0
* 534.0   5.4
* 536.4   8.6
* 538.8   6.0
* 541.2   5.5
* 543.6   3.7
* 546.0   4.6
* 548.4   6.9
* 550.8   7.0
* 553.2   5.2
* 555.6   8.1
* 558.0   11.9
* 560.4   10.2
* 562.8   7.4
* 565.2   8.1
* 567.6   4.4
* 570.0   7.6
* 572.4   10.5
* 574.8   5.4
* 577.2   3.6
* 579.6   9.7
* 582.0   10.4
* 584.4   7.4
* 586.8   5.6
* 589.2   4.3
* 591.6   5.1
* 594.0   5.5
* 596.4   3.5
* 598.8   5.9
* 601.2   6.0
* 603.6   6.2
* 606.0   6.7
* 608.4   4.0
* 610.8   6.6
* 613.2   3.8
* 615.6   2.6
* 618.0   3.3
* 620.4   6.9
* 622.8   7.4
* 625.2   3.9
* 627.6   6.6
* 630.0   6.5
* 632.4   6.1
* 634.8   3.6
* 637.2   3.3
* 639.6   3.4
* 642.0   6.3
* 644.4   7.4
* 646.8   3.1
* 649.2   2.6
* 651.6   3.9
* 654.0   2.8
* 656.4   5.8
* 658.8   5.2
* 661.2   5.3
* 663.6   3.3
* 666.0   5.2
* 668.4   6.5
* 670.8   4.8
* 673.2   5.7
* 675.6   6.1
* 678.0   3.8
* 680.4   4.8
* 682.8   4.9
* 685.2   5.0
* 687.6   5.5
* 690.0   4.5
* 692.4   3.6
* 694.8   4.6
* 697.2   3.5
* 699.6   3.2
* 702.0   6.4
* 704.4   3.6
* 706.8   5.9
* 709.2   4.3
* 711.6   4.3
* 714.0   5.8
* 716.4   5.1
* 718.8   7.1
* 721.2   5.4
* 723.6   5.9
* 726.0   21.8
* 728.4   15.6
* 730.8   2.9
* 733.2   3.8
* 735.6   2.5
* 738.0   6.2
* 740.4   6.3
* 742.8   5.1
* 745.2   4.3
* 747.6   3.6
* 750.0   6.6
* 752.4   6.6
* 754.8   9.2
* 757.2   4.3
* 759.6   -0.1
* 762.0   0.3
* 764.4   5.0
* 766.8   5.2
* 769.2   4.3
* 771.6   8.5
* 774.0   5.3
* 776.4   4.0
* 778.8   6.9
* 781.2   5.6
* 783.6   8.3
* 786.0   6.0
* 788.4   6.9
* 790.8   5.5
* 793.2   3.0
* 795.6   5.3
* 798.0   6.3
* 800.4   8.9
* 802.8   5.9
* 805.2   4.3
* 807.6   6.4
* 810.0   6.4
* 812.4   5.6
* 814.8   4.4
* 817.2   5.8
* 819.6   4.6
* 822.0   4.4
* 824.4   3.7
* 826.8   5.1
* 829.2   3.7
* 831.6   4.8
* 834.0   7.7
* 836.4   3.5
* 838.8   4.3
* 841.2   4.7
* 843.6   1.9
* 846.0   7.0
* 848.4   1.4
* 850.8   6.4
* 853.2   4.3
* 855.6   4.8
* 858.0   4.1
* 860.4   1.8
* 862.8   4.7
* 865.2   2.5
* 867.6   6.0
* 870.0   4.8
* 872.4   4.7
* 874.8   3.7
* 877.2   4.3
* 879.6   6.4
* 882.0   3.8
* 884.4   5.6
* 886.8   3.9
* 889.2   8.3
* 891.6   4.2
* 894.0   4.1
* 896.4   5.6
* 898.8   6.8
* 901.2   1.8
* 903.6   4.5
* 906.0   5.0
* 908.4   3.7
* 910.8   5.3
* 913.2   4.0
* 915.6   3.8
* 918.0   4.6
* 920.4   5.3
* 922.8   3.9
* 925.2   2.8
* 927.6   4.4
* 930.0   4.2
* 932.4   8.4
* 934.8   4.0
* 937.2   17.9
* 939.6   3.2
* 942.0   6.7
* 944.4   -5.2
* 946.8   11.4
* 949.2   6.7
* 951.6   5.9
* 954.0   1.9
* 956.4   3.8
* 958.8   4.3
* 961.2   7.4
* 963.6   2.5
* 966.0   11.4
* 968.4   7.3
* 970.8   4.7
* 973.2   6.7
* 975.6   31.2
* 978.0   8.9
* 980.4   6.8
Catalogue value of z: 0.950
